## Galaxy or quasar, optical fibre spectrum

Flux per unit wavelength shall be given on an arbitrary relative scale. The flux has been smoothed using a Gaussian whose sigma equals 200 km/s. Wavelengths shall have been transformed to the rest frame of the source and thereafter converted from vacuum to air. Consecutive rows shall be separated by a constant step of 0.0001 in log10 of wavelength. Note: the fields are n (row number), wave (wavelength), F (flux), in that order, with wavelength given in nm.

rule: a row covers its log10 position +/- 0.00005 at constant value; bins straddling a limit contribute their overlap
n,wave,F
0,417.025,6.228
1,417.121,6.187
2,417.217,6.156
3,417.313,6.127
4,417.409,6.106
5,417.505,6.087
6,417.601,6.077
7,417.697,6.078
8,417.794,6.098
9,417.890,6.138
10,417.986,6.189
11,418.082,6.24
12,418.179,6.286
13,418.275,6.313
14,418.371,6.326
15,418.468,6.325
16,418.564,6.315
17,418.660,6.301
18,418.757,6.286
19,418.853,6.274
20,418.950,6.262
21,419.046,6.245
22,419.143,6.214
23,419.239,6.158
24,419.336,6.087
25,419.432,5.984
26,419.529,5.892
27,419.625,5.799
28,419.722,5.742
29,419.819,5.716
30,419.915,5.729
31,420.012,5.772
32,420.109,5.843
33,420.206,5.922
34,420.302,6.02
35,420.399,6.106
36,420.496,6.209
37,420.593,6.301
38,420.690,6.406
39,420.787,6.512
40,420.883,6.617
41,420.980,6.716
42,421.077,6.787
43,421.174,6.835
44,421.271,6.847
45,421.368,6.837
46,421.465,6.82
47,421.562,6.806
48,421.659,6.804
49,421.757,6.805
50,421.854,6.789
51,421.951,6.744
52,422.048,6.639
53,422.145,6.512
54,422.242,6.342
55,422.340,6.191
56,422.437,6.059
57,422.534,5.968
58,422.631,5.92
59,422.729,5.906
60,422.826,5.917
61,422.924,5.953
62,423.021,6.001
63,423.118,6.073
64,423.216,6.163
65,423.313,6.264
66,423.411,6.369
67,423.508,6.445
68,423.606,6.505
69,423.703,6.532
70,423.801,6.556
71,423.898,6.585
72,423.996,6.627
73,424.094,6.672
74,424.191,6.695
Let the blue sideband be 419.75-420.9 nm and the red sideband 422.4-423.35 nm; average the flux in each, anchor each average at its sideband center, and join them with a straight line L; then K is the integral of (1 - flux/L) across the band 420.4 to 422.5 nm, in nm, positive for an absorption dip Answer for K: -0.18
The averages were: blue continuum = 6.08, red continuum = 6.02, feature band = 6.58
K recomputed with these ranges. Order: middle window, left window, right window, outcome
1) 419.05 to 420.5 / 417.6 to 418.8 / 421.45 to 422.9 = 0.080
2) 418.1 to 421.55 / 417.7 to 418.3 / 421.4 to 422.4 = 0.077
